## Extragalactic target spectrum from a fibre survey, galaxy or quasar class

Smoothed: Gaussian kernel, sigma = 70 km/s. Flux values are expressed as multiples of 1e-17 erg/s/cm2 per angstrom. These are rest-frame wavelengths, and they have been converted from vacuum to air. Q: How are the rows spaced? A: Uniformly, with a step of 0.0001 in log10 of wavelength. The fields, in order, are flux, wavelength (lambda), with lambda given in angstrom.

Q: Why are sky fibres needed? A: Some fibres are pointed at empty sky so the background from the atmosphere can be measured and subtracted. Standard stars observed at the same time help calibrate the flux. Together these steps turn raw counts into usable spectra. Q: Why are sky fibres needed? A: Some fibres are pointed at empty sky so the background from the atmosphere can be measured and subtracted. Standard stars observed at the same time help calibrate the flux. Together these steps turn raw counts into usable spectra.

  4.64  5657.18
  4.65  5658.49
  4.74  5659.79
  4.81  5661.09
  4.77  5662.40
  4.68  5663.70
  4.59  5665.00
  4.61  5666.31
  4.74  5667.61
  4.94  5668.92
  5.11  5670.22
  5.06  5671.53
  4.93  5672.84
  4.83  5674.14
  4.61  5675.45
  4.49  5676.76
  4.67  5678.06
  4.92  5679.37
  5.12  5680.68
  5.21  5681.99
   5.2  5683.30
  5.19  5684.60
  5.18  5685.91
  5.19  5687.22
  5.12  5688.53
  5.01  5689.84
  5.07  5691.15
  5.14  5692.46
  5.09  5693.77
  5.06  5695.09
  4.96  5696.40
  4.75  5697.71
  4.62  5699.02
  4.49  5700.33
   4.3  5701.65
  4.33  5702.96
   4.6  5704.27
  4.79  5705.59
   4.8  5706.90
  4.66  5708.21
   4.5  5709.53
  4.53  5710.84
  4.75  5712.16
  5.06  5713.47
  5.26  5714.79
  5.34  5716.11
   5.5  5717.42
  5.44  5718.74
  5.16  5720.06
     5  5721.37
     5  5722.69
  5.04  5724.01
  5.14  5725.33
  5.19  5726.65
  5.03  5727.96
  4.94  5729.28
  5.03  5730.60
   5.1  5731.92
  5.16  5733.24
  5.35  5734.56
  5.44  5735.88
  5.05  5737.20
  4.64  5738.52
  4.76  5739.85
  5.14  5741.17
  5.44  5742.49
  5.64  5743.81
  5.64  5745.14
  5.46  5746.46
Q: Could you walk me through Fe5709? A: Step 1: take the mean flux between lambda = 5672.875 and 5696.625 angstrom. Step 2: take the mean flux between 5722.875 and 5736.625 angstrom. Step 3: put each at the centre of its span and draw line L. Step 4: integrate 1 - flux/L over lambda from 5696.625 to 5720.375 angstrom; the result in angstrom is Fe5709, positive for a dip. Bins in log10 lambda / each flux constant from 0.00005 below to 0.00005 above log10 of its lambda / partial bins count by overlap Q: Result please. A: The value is 1.17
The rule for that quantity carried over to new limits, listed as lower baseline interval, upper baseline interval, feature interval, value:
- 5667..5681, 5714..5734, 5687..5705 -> 0.6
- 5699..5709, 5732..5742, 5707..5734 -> -1.2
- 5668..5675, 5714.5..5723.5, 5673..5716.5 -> 1.9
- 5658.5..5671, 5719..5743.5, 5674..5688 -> -0.3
